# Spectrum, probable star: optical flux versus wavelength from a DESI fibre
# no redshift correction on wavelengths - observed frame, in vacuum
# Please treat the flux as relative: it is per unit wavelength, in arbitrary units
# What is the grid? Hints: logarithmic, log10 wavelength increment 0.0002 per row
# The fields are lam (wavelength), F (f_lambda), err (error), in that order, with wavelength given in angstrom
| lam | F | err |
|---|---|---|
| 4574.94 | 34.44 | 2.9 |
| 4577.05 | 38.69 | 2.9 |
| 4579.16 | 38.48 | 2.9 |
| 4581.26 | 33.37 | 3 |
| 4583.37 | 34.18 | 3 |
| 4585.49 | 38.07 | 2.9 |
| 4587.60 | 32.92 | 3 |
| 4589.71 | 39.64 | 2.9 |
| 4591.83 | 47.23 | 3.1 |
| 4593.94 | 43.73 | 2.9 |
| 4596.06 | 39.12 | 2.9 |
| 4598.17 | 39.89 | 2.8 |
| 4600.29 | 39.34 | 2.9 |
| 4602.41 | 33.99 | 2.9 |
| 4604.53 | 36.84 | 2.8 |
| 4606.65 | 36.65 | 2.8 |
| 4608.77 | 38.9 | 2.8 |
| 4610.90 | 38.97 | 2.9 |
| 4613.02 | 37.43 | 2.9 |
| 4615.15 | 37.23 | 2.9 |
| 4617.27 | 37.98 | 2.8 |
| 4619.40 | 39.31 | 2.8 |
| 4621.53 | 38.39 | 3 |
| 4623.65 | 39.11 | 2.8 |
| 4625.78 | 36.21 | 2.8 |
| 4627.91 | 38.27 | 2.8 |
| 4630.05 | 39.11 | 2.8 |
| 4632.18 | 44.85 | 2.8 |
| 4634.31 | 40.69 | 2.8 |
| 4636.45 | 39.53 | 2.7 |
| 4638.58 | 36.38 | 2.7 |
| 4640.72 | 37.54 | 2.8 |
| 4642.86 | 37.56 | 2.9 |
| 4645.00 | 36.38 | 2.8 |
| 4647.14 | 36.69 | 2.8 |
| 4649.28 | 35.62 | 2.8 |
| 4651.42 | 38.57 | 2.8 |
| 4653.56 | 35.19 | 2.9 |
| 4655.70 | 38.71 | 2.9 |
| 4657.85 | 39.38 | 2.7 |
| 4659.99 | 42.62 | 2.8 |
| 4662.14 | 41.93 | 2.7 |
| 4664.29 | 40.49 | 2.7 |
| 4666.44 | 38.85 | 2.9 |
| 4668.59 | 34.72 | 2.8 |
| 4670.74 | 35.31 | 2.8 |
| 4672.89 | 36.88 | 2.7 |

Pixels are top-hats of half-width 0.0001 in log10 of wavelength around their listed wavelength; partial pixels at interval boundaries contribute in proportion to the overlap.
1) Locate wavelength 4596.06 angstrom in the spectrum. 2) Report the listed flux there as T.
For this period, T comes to 39.12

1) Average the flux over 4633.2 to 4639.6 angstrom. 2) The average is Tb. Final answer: 39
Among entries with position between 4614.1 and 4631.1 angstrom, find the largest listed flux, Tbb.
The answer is 39.31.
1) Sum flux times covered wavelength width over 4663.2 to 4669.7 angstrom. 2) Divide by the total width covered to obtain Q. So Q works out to 38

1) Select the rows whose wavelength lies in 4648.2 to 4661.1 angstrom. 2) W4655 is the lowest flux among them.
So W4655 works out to 35.19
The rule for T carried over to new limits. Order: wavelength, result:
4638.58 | 36.38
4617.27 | 37.98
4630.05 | 39.11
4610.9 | 38.97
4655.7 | 38.71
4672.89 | 36.88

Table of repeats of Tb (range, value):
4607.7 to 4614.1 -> 38.4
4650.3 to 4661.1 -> 38.9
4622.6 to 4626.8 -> 37.7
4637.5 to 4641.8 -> 37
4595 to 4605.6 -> 37.8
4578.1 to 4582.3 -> 36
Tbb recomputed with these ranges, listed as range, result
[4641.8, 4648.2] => 37.56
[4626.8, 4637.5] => 44.85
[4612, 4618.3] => 37.98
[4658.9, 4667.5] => 42.62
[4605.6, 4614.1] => 38.97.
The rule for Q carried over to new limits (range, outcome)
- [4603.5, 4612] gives 37.8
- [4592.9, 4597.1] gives 41.4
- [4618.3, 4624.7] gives 39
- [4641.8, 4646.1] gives 37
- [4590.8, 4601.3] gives 41.9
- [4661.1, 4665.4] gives 41.1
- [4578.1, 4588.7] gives 35.4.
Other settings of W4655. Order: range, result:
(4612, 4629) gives 36.21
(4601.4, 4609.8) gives 33.99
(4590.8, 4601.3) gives 39.12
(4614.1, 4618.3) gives 37.23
